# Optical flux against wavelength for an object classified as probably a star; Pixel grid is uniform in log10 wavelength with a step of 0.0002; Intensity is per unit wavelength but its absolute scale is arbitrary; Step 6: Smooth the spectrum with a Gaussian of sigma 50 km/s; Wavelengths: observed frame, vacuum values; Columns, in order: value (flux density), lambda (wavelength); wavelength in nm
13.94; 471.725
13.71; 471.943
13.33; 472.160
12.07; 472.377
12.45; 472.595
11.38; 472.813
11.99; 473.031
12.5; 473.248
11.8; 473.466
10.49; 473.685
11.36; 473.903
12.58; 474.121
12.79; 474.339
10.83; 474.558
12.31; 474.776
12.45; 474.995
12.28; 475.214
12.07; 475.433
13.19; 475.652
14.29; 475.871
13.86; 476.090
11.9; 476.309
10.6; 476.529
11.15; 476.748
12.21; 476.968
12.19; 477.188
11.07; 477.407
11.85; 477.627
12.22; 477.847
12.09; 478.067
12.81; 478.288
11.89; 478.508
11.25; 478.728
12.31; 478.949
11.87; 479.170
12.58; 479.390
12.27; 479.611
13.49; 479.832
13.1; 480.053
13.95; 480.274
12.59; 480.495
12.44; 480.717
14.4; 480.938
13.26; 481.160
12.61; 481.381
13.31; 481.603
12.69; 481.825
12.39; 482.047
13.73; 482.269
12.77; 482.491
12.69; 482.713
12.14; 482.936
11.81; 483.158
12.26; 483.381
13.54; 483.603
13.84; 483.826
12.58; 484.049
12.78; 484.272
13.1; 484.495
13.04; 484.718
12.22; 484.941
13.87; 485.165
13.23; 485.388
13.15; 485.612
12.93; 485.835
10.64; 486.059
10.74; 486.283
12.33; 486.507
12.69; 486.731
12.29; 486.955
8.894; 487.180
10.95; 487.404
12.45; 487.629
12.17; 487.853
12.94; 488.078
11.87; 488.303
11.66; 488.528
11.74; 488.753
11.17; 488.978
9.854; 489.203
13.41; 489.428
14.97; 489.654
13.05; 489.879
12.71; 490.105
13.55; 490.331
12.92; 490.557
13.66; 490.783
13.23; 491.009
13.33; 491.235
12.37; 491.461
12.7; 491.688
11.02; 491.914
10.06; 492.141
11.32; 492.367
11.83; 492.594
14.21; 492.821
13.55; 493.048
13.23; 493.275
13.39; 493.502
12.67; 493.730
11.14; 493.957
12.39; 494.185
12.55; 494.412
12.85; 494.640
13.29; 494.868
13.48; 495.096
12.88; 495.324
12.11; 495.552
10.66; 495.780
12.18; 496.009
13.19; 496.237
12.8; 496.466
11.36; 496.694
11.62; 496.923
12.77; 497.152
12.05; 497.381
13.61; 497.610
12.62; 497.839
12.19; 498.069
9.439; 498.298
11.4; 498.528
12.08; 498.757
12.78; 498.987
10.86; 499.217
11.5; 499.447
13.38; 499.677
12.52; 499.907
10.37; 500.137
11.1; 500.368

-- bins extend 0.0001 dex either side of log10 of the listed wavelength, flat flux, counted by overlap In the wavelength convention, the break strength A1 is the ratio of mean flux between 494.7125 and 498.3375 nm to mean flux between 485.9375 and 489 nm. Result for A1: 1.06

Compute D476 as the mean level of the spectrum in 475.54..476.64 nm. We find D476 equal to 12.8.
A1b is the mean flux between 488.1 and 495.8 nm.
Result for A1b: 12.5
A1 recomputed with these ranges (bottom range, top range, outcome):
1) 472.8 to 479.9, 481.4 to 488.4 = 1.03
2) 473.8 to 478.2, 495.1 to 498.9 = 0.99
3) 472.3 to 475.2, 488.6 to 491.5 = 1.07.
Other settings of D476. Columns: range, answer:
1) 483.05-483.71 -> 12.5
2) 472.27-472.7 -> 12.2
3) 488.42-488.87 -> 11.7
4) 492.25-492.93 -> 12.4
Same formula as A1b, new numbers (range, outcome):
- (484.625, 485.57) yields 13.1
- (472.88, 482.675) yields 12.4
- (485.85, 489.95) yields 11.9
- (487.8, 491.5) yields 12.6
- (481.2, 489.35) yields 12.3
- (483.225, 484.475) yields 13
